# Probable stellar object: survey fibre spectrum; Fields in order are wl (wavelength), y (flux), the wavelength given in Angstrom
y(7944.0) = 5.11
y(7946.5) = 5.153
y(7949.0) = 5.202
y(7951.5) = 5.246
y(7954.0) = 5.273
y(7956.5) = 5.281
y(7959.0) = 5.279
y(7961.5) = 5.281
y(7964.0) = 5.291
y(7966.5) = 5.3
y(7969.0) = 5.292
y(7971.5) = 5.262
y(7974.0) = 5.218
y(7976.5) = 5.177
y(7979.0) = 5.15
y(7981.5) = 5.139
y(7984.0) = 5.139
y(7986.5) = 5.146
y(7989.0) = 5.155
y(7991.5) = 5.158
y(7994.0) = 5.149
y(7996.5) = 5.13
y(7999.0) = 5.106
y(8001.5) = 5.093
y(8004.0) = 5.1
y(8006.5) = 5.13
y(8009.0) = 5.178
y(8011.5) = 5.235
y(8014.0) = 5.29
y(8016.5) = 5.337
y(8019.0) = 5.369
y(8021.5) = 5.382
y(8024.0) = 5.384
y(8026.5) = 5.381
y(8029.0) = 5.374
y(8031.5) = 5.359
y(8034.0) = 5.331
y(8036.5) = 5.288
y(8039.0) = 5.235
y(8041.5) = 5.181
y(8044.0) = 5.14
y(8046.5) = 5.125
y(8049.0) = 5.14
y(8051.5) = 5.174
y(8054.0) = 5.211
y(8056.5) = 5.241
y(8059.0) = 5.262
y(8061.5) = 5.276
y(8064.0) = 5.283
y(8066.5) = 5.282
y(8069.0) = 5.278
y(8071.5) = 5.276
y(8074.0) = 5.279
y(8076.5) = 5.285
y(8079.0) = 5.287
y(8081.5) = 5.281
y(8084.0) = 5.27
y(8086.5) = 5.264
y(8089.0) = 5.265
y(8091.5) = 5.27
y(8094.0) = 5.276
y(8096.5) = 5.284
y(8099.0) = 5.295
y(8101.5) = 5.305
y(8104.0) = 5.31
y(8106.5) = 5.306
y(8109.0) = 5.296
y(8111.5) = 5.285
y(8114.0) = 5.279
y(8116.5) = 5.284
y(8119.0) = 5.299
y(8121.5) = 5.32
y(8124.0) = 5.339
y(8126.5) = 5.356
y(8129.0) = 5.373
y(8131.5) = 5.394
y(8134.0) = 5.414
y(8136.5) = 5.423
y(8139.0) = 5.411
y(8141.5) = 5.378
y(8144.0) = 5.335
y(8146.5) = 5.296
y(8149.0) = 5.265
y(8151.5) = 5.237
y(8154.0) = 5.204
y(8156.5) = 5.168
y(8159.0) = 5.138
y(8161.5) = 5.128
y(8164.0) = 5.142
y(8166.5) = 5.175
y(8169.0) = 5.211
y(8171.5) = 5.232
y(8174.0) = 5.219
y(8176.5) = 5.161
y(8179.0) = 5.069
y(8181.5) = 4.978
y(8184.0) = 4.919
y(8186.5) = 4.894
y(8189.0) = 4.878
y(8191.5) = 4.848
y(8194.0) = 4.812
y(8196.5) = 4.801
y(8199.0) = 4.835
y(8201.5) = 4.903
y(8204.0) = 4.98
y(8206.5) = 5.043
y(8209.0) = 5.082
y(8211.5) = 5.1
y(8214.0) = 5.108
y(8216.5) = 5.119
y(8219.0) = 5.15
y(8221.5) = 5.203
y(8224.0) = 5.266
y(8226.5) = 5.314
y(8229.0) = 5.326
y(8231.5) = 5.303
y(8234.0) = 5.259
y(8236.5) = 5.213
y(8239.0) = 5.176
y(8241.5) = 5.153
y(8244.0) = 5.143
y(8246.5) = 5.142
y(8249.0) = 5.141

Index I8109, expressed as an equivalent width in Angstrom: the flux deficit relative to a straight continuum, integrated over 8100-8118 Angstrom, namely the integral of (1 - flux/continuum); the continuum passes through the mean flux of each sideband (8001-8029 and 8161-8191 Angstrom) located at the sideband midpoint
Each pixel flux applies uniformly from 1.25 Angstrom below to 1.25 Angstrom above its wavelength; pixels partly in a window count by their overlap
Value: -0.5 Angstrom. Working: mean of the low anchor 5.27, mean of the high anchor 5.08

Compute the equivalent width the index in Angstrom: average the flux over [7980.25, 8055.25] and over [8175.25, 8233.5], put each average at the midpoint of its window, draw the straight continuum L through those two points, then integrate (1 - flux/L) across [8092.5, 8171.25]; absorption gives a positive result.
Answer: -2.6 Angstrom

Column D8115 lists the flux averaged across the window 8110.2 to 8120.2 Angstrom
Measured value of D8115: 5.29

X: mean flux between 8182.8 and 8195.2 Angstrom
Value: 4.87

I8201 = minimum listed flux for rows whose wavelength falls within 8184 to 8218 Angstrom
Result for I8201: 4.801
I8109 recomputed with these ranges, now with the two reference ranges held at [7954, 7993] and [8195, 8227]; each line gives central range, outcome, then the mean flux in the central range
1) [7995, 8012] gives 0.2 Angstrom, 5.13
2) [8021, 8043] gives -0.6 Angstrom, 5.32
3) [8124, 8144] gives -1.1 Angstrom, 5.39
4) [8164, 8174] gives -0.2 Angstrom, 5.2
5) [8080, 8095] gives -0.4 Angstrom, 5.27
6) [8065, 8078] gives -0.3 Angstrom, 5.28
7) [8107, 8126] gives -0.7 Angstrom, 5.3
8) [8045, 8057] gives 0.0 Angstrom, 5.17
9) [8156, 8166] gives -0.1 Angstrom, 5.14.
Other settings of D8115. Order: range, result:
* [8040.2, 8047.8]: 5.15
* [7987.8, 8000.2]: 5.14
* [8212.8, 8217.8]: 5.11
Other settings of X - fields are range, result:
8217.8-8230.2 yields 5.25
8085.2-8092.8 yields 5.27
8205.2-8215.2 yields 5.08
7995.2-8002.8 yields 5.11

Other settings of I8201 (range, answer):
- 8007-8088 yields 5.125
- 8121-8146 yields 5.32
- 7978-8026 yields 5.093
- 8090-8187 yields 4.894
